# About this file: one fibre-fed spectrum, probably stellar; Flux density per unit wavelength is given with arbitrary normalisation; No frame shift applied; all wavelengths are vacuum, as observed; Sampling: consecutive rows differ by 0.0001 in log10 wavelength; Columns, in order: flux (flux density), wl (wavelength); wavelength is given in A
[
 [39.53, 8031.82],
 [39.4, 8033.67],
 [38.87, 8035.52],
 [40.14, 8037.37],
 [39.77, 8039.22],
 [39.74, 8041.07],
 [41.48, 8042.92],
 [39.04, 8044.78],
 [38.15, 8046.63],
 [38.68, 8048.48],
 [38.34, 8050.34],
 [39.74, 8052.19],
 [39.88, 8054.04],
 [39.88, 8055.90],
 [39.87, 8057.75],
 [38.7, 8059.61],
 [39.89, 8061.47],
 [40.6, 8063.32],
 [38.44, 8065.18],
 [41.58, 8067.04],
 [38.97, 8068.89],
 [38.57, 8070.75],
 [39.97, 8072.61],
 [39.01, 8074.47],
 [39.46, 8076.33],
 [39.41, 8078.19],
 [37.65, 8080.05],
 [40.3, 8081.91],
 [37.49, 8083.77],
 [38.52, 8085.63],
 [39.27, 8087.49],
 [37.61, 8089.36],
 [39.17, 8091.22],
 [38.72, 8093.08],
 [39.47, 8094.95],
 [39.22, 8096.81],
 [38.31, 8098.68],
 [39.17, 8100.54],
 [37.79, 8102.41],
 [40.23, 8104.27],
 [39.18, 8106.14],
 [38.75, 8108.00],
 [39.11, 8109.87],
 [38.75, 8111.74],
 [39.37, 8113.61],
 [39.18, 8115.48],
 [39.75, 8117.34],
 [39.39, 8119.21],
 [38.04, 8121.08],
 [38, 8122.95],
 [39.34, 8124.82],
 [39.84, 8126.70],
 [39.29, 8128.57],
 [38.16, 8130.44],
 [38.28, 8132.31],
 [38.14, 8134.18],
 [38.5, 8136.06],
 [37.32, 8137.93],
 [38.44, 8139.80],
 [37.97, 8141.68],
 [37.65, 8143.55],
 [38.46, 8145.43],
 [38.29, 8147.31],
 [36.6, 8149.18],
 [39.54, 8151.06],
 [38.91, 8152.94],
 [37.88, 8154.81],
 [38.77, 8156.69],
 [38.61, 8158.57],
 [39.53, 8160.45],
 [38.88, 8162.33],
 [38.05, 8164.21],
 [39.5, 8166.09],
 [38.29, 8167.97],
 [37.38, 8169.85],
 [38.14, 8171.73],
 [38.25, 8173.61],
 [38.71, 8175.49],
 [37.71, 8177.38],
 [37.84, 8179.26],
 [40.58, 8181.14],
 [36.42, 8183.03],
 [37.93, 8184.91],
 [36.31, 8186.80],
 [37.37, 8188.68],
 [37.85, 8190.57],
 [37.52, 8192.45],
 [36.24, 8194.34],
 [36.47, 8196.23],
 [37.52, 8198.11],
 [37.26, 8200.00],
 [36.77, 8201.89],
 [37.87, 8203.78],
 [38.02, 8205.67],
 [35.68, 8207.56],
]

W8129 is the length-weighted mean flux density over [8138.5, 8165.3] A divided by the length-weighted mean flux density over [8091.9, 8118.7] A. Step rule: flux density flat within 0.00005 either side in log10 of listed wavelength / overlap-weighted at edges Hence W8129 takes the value 0.98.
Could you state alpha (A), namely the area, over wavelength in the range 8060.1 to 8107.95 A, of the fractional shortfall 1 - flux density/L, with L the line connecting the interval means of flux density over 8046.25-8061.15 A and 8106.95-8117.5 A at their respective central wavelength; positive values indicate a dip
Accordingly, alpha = 0.1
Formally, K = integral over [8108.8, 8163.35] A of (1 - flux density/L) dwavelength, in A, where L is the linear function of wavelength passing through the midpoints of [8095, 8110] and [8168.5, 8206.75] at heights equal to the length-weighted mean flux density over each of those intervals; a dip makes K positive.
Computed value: -0.23 A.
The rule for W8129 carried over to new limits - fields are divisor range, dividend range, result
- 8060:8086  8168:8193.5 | 0.96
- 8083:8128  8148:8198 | 0.98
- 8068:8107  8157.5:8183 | 0.99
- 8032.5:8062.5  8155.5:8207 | 0.96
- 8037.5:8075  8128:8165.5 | 0.97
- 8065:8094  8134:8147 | 0.97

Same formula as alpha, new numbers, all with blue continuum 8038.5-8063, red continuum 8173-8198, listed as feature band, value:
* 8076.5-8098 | 0.1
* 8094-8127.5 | -0.3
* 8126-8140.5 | 0.0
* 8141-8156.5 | 0.0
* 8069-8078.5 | 0.0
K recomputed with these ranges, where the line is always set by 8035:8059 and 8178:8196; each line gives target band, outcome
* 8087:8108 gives -0.1 A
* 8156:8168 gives -0.3 A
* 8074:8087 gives 0.1 A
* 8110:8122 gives -0.2 A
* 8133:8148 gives 0.0 A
